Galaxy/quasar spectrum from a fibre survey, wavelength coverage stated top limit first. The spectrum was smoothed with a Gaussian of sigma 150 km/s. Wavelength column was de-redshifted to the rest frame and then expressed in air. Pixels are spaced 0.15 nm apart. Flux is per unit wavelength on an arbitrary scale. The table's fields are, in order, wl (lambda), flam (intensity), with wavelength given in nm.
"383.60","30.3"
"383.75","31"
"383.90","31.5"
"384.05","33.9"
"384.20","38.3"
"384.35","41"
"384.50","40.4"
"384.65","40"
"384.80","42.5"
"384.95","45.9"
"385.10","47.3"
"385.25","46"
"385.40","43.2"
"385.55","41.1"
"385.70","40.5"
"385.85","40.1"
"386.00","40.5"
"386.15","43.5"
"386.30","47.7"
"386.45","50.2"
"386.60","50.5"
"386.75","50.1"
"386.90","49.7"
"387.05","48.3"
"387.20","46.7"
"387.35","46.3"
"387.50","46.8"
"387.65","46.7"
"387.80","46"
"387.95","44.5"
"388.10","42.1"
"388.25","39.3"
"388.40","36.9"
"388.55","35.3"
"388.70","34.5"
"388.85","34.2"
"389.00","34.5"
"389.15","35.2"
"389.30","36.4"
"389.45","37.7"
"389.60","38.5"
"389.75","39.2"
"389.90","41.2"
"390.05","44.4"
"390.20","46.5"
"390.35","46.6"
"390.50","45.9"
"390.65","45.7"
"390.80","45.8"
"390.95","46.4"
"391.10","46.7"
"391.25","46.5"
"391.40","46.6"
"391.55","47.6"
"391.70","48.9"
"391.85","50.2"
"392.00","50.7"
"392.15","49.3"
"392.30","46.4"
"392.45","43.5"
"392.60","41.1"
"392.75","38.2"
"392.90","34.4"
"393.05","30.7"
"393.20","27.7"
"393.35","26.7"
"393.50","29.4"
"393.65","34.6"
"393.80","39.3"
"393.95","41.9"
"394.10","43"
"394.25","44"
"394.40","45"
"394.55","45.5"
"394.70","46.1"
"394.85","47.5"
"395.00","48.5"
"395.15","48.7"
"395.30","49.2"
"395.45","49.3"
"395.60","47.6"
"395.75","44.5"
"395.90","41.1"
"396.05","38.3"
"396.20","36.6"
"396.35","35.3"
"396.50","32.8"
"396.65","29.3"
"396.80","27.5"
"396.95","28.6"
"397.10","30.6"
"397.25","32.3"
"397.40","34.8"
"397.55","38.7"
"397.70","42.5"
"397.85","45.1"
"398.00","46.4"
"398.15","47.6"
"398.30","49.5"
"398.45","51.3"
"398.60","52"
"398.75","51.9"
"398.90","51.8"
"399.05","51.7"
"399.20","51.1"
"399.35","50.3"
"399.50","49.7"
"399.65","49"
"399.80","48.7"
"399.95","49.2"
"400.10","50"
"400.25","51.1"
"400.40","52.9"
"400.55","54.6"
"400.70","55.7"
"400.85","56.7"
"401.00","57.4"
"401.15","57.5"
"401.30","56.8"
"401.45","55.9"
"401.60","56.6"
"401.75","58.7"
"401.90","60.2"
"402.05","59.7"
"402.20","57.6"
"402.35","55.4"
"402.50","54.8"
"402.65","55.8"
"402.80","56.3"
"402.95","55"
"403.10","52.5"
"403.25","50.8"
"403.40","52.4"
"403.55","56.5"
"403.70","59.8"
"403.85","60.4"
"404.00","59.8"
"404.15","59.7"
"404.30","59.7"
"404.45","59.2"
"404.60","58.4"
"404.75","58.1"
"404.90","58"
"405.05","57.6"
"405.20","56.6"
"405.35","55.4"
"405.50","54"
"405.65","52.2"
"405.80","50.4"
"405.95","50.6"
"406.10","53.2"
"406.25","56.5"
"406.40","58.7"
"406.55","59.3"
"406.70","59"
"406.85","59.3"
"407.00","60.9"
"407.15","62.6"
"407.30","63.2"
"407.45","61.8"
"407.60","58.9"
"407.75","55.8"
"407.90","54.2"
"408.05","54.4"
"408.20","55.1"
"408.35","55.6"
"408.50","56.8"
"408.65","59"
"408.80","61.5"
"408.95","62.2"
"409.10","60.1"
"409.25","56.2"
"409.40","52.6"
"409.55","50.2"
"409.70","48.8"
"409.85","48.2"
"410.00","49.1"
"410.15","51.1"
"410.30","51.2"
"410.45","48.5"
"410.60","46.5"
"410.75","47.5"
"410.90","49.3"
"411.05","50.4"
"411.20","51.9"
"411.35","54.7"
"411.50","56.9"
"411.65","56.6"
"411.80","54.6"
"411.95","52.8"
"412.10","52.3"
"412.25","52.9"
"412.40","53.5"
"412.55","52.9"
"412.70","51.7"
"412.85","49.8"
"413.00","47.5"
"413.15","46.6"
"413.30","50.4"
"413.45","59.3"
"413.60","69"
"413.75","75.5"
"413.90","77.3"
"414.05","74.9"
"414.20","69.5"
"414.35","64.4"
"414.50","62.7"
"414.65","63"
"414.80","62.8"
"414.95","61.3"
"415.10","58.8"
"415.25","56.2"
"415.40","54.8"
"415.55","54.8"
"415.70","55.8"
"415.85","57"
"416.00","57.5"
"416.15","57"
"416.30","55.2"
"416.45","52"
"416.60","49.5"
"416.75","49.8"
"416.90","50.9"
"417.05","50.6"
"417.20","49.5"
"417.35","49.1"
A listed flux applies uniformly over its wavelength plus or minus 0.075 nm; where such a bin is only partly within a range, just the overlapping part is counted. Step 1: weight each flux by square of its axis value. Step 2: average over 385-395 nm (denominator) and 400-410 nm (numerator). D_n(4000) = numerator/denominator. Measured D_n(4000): 1.4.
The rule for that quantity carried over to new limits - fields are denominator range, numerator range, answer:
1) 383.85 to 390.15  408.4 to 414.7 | 1.51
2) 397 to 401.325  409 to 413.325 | 1.12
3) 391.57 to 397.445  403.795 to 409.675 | 1.52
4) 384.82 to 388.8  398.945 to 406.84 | 1.36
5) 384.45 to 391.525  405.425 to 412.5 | 1.40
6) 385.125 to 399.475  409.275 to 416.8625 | 1.44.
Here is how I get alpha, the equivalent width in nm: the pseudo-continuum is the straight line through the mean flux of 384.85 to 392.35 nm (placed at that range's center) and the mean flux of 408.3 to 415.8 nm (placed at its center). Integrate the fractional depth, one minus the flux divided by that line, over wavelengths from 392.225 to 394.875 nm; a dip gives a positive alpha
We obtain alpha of 0.432 nm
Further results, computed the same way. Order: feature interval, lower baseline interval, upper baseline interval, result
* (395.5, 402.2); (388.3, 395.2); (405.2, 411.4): 0.041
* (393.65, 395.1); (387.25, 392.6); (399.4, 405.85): 0.105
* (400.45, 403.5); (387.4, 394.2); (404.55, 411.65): -0.352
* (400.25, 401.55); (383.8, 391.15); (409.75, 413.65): -0.216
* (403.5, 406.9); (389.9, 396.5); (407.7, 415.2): -0.359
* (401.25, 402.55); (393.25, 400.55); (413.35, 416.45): -0.236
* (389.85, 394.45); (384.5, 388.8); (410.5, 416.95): 0.394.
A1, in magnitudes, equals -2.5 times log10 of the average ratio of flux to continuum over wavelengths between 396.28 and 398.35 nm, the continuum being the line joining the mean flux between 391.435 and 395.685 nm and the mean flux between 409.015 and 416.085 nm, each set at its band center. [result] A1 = 0.22 mag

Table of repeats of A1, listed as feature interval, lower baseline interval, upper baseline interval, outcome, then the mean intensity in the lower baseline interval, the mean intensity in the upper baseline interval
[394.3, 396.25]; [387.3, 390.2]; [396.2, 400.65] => -0.059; 40.1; 44.3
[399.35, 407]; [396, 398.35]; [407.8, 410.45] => -0.216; 37.1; 54.3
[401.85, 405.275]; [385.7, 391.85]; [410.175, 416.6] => -0.116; 43.5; 56.5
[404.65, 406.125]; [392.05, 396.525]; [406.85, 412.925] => -0.087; 41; 54.4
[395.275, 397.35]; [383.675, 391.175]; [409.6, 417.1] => 0.253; 42.3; 55.5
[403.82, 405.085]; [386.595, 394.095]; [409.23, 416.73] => -0.169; 42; 55.6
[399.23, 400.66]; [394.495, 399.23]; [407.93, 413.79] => -0.124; 42.8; 53.8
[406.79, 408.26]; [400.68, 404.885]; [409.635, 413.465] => -0.091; 57.1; 51.2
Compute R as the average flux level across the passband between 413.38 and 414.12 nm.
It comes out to 71.3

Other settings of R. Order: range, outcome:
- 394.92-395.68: 48.6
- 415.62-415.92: 56.4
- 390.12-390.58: 46.3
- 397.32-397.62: 36.6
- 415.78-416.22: 57.2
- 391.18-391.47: 46.6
